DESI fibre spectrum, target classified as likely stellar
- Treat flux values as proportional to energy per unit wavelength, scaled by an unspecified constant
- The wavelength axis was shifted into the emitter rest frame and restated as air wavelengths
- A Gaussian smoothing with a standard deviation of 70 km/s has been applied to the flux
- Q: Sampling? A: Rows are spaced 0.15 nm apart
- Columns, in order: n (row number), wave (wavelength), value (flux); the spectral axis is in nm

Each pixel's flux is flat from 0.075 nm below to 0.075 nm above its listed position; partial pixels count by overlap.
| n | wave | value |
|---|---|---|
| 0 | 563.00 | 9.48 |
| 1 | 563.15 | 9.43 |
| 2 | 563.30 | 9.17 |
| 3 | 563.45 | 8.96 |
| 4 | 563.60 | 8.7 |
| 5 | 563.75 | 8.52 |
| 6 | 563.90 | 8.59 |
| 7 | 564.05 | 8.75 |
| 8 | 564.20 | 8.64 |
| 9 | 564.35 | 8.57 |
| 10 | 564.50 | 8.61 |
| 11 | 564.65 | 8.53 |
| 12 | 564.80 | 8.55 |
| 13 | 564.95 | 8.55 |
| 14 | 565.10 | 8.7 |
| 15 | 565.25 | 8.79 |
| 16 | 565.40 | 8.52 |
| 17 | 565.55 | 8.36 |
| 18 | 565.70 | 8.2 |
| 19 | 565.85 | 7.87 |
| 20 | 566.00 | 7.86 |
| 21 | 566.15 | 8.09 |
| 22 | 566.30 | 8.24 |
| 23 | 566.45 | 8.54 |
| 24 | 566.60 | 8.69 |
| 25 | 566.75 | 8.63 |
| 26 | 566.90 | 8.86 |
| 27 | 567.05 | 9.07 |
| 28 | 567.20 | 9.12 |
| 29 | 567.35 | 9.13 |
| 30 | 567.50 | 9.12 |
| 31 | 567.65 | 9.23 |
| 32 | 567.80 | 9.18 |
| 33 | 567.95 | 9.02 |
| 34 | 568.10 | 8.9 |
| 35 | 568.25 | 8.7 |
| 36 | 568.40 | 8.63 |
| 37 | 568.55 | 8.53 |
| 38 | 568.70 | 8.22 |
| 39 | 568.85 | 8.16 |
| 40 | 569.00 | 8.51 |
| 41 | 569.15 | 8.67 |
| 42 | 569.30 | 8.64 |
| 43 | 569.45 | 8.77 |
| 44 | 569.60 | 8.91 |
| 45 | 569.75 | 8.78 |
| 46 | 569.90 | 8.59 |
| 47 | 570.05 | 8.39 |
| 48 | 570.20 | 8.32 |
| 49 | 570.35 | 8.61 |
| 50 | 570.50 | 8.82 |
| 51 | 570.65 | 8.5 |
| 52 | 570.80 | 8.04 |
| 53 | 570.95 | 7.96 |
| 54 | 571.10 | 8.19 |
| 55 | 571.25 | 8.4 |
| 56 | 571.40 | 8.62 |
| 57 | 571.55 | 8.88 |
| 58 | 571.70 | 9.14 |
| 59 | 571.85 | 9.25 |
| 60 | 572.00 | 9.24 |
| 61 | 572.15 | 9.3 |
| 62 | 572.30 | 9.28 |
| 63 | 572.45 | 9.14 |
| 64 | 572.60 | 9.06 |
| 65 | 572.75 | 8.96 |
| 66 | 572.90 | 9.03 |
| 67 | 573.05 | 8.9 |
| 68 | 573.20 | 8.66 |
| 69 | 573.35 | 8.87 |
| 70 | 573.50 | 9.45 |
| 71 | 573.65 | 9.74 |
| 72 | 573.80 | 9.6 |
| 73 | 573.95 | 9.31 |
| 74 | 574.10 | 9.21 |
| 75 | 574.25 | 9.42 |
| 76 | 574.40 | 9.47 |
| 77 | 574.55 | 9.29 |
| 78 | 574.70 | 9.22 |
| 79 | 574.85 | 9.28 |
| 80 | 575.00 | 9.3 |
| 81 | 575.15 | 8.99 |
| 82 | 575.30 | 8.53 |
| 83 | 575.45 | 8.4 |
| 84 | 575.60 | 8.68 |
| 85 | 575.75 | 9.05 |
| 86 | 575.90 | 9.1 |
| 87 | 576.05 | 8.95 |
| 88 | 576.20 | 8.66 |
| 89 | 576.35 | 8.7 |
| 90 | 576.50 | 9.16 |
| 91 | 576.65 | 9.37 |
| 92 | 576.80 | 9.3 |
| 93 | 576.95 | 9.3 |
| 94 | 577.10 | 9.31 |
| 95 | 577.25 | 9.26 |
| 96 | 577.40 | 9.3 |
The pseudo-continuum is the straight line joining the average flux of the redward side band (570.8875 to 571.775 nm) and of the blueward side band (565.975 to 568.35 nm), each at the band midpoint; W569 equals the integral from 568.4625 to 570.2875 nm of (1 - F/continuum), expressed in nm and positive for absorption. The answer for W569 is 0.024 nm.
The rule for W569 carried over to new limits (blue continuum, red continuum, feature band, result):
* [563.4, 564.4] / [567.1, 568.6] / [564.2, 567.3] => 0.10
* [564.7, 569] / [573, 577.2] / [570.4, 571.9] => 0.05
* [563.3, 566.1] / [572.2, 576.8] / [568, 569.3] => 0.03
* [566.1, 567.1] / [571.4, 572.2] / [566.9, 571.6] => 0.10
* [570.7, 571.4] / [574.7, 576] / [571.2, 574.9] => -0.26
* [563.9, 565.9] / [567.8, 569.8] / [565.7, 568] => -0.03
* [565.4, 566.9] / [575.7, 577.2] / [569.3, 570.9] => 0.01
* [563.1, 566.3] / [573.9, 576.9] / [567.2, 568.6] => -0.04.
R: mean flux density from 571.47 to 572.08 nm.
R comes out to 9.12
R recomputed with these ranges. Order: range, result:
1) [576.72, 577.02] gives 9.3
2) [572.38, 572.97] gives 9.05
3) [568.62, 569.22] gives 8.39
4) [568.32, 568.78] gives 8.46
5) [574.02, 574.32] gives 9.31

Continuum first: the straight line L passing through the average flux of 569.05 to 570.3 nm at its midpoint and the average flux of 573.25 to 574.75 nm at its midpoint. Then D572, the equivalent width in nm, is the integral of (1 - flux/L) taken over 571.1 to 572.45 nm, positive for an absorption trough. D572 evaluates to 0.00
